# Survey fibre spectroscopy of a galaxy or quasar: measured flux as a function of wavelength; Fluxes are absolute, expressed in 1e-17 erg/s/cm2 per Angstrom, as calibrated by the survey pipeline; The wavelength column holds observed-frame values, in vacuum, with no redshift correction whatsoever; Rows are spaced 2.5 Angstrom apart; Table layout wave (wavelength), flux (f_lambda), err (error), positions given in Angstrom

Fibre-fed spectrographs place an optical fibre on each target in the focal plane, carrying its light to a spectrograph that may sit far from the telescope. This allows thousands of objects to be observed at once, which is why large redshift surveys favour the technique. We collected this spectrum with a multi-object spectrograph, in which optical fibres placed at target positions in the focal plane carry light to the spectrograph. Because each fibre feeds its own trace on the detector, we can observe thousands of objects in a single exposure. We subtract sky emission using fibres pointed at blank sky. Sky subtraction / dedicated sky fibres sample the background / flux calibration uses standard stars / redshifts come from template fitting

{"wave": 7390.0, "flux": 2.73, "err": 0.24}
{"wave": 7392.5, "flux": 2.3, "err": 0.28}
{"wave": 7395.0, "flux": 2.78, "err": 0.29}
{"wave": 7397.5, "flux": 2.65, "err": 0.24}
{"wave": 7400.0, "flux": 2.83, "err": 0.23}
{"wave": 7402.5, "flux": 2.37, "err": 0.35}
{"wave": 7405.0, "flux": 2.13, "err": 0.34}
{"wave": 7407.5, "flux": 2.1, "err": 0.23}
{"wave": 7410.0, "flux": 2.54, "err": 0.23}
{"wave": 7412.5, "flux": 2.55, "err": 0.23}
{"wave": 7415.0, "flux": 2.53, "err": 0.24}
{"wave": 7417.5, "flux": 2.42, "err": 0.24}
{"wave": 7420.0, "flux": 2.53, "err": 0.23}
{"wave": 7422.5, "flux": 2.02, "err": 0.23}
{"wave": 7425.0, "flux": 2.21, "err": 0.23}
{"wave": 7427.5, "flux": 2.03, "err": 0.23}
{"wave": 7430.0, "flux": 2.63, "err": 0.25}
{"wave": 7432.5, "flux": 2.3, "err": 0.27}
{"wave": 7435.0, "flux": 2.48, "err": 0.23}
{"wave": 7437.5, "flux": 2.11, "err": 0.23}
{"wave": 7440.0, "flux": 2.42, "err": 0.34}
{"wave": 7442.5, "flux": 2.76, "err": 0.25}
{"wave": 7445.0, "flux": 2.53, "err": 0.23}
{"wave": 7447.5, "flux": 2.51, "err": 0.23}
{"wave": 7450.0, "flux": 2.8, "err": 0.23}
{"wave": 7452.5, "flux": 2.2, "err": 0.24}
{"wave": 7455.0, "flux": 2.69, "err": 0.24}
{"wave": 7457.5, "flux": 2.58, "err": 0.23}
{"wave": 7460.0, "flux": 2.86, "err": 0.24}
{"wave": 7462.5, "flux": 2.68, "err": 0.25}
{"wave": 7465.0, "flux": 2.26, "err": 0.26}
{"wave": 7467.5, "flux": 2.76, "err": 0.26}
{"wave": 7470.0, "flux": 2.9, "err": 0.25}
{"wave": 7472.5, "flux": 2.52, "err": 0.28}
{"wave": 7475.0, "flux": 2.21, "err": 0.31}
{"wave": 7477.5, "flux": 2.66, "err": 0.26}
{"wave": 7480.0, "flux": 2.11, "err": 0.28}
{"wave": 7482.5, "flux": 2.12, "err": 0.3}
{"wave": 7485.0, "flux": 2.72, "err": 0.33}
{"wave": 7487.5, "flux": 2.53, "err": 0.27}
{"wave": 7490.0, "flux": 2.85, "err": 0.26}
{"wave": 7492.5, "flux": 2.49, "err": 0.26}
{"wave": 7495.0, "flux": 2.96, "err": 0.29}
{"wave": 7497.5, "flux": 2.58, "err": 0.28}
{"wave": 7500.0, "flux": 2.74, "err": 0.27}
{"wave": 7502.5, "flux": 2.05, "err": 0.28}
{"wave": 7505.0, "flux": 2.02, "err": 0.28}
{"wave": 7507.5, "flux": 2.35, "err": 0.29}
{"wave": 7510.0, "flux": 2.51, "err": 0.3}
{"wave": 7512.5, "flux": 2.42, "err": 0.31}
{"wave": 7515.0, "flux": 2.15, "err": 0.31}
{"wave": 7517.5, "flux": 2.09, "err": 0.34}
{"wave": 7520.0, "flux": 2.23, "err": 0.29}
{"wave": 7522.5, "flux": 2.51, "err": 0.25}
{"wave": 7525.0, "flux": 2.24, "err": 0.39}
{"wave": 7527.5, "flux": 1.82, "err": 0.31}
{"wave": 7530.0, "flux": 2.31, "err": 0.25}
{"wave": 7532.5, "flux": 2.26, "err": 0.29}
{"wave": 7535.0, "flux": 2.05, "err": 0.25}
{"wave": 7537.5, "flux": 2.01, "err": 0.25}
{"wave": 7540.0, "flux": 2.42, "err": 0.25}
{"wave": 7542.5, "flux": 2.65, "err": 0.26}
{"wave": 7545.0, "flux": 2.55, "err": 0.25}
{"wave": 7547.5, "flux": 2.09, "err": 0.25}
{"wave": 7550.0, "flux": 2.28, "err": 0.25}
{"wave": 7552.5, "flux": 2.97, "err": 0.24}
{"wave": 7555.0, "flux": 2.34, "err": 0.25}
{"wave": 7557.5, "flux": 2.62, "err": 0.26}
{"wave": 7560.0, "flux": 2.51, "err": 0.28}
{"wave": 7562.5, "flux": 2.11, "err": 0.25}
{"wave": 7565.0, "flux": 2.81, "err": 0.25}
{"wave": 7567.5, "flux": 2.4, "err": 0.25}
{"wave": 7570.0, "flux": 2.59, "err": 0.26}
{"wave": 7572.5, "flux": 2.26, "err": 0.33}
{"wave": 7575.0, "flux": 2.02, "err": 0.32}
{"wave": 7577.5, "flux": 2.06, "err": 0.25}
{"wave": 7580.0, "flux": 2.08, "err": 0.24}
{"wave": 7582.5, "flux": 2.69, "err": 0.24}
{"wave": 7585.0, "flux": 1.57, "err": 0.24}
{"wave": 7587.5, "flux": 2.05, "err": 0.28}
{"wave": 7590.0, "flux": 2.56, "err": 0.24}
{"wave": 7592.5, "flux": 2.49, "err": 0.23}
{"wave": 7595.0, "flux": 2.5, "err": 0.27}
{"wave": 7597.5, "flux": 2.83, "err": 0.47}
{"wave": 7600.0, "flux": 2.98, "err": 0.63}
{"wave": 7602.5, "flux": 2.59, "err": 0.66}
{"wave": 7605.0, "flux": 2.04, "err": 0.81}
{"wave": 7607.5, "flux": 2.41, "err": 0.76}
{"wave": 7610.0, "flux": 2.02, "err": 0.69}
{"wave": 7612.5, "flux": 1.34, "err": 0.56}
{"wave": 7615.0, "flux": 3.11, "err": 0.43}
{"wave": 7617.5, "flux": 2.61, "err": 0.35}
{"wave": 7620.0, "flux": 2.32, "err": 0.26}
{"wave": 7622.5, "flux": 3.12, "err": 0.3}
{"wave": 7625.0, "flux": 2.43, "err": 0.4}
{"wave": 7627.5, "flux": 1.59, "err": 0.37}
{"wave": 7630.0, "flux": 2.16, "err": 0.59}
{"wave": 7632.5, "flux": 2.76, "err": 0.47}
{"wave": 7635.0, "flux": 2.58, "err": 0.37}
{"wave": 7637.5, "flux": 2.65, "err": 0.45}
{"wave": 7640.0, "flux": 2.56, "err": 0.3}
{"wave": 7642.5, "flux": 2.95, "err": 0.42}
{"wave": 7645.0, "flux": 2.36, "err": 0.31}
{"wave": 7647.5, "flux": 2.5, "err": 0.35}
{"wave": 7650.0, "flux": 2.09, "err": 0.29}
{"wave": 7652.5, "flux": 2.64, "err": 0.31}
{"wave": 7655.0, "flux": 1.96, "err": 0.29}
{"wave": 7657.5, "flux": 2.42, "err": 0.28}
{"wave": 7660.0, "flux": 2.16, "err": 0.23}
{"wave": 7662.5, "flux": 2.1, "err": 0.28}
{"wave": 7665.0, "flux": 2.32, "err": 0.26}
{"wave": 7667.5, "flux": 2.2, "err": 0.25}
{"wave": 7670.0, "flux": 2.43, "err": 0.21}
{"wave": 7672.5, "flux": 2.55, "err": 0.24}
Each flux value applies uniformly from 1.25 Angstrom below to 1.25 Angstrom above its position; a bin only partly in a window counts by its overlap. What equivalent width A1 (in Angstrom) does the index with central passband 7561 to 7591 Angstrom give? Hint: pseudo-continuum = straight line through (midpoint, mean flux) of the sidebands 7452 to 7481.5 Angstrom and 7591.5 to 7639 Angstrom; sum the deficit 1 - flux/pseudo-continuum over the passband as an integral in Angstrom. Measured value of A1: 2.5 Angstrom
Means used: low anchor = 2.54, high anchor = 2.45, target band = 2.27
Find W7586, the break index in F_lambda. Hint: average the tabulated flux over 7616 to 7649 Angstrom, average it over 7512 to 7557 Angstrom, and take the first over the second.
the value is 1.09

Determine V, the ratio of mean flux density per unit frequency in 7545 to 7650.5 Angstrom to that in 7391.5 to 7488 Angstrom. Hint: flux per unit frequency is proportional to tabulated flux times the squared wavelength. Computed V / 1.02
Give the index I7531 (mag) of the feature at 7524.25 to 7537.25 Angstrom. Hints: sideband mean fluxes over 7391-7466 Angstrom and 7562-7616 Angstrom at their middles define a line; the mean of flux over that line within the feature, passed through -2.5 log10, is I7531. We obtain 0.13 mag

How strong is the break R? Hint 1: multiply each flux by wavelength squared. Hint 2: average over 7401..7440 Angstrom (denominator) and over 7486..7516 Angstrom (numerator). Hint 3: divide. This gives 1.08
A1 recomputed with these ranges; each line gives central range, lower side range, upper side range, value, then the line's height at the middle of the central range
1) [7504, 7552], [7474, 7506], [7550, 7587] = 2.75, 2.41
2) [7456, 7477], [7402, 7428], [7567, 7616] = -2.53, 2.32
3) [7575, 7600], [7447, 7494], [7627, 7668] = 1.01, 2.43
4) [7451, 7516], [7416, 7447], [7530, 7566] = -3.11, 2.39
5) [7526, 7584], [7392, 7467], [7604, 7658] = 1.92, 2.42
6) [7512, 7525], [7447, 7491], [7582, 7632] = 1.15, 2.49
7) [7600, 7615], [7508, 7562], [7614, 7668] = 1.01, 2.4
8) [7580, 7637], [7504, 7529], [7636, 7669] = -1.48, 2.33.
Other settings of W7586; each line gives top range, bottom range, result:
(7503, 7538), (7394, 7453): 0.91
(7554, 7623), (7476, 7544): 1.01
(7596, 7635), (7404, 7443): 1.03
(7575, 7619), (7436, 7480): 0.92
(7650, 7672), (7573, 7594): 1.04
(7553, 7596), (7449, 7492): 0.92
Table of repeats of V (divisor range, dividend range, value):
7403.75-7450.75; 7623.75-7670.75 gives 1.04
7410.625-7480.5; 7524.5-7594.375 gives 0.96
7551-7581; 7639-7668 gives 1.01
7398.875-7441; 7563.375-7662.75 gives 1.06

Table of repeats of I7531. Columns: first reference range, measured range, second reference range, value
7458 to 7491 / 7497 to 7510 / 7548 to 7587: 0.06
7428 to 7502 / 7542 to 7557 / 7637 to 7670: -0.01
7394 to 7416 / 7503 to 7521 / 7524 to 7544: 0.01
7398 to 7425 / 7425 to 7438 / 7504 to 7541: 0.03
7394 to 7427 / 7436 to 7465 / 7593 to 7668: -0.05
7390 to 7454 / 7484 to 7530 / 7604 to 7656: 0.01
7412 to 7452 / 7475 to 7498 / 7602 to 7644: -0.05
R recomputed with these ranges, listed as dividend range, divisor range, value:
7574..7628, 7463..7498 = 0.95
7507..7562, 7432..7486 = 0.95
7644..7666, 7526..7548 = 1.05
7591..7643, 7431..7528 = 1.04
